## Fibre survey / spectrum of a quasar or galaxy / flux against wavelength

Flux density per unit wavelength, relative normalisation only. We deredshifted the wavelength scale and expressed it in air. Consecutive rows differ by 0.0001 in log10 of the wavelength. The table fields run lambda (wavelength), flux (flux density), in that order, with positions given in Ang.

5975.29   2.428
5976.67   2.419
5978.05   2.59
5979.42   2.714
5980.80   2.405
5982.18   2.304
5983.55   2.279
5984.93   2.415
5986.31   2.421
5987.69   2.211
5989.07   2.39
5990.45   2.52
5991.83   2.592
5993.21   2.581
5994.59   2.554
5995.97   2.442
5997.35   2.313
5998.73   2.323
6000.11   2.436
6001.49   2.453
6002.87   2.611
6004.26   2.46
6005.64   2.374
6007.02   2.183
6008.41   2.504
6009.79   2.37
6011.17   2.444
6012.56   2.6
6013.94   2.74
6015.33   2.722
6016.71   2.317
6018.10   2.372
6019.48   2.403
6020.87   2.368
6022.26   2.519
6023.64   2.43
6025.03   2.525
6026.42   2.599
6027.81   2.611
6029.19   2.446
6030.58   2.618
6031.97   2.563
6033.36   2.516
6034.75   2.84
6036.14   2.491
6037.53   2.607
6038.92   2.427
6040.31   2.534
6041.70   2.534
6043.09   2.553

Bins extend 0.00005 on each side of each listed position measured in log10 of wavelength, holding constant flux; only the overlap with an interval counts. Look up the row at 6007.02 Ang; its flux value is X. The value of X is 2.183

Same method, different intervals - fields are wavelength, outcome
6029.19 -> 2.446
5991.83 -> 2.592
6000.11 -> 2.436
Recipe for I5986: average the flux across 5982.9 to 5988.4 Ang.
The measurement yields 2.33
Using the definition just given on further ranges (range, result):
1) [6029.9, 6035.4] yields 2.63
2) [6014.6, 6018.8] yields 2.47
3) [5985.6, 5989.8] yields 2.34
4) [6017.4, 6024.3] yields 2.42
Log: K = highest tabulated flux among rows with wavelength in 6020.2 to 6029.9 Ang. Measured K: 2.611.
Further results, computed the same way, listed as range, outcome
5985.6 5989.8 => 2.421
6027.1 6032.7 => 2.618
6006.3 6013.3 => 2.6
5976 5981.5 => 2.714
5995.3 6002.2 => 2.453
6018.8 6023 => 2.519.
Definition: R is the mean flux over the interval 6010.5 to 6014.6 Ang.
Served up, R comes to 2.59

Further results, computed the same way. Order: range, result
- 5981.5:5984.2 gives 2.3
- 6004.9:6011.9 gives 2.38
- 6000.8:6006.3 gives 2.47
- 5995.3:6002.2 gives 2.4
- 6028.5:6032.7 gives 2.54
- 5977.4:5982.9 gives 2.5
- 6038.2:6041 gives 2.48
